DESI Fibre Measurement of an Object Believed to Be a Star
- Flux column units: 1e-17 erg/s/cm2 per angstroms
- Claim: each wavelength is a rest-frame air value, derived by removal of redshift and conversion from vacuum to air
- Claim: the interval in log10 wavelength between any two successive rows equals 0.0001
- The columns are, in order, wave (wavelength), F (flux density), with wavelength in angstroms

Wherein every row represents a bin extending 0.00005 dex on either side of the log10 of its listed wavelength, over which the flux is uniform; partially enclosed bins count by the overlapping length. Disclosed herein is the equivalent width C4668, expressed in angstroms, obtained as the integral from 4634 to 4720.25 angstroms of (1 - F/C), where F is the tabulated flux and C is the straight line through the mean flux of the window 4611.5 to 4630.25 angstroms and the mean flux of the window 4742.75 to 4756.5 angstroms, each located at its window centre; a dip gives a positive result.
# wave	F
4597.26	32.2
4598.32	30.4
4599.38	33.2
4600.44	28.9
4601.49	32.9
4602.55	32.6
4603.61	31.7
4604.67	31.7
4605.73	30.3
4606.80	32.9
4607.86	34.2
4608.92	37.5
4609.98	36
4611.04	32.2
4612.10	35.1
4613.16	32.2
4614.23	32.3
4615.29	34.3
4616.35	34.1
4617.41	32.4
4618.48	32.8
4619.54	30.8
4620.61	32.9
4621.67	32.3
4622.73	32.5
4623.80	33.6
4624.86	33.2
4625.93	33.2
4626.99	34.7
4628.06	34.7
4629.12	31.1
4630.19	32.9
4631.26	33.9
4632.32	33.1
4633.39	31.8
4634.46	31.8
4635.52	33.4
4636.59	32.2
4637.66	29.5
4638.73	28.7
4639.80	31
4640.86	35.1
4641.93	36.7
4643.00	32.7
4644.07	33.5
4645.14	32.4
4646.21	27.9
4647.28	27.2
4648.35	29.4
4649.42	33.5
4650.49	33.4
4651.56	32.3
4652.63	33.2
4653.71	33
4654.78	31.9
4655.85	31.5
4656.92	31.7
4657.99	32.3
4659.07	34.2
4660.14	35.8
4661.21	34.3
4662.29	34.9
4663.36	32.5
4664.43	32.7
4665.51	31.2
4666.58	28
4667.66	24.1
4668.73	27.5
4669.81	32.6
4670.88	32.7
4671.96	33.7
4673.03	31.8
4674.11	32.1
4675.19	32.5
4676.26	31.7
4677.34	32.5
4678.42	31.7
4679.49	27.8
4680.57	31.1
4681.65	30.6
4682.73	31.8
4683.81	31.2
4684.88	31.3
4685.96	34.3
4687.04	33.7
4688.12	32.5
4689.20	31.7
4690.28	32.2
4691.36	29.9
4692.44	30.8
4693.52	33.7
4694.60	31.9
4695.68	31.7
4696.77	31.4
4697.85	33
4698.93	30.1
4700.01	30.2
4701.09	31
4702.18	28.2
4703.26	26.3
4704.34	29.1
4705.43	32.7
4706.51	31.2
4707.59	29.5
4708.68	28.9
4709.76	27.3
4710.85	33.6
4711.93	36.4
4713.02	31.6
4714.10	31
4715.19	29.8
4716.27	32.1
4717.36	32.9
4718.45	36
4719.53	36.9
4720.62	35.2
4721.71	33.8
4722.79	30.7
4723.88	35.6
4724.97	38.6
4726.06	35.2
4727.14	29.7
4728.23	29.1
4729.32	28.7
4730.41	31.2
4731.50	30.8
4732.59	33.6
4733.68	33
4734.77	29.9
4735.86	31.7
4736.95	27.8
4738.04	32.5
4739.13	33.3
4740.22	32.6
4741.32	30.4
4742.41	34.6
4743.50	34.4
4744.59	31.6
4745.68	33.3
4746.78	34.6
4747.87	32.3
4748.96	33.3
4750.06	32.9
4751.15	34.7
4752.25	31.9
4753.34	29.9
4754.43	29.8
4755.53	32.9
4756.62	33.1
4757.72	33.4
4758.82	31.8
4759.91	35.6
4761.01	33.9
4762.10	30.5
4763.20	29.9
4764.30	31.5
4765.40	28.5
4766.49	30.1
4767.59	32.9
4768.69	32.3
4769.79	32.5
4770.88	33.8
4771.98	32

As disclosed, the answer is 3.1 angstroms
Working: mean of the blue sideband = 33.1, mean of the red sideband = 32.7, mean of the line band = 31.7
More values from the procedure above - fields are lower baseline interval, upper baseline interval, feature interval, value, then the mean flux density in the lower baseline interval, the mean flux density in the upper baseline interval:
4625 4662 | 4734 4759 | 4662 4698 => 1.0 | 32.5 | 32.3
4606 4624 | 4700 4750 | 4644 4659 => 0.6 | 33.4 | 32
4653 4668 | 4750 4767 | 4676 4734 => 0.4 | 32.1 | 31.9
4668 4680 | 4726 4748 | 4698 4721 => 0.2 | 31.4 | 31.8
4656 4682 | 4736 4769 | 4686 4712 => 0.6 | 31.7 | 32.2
